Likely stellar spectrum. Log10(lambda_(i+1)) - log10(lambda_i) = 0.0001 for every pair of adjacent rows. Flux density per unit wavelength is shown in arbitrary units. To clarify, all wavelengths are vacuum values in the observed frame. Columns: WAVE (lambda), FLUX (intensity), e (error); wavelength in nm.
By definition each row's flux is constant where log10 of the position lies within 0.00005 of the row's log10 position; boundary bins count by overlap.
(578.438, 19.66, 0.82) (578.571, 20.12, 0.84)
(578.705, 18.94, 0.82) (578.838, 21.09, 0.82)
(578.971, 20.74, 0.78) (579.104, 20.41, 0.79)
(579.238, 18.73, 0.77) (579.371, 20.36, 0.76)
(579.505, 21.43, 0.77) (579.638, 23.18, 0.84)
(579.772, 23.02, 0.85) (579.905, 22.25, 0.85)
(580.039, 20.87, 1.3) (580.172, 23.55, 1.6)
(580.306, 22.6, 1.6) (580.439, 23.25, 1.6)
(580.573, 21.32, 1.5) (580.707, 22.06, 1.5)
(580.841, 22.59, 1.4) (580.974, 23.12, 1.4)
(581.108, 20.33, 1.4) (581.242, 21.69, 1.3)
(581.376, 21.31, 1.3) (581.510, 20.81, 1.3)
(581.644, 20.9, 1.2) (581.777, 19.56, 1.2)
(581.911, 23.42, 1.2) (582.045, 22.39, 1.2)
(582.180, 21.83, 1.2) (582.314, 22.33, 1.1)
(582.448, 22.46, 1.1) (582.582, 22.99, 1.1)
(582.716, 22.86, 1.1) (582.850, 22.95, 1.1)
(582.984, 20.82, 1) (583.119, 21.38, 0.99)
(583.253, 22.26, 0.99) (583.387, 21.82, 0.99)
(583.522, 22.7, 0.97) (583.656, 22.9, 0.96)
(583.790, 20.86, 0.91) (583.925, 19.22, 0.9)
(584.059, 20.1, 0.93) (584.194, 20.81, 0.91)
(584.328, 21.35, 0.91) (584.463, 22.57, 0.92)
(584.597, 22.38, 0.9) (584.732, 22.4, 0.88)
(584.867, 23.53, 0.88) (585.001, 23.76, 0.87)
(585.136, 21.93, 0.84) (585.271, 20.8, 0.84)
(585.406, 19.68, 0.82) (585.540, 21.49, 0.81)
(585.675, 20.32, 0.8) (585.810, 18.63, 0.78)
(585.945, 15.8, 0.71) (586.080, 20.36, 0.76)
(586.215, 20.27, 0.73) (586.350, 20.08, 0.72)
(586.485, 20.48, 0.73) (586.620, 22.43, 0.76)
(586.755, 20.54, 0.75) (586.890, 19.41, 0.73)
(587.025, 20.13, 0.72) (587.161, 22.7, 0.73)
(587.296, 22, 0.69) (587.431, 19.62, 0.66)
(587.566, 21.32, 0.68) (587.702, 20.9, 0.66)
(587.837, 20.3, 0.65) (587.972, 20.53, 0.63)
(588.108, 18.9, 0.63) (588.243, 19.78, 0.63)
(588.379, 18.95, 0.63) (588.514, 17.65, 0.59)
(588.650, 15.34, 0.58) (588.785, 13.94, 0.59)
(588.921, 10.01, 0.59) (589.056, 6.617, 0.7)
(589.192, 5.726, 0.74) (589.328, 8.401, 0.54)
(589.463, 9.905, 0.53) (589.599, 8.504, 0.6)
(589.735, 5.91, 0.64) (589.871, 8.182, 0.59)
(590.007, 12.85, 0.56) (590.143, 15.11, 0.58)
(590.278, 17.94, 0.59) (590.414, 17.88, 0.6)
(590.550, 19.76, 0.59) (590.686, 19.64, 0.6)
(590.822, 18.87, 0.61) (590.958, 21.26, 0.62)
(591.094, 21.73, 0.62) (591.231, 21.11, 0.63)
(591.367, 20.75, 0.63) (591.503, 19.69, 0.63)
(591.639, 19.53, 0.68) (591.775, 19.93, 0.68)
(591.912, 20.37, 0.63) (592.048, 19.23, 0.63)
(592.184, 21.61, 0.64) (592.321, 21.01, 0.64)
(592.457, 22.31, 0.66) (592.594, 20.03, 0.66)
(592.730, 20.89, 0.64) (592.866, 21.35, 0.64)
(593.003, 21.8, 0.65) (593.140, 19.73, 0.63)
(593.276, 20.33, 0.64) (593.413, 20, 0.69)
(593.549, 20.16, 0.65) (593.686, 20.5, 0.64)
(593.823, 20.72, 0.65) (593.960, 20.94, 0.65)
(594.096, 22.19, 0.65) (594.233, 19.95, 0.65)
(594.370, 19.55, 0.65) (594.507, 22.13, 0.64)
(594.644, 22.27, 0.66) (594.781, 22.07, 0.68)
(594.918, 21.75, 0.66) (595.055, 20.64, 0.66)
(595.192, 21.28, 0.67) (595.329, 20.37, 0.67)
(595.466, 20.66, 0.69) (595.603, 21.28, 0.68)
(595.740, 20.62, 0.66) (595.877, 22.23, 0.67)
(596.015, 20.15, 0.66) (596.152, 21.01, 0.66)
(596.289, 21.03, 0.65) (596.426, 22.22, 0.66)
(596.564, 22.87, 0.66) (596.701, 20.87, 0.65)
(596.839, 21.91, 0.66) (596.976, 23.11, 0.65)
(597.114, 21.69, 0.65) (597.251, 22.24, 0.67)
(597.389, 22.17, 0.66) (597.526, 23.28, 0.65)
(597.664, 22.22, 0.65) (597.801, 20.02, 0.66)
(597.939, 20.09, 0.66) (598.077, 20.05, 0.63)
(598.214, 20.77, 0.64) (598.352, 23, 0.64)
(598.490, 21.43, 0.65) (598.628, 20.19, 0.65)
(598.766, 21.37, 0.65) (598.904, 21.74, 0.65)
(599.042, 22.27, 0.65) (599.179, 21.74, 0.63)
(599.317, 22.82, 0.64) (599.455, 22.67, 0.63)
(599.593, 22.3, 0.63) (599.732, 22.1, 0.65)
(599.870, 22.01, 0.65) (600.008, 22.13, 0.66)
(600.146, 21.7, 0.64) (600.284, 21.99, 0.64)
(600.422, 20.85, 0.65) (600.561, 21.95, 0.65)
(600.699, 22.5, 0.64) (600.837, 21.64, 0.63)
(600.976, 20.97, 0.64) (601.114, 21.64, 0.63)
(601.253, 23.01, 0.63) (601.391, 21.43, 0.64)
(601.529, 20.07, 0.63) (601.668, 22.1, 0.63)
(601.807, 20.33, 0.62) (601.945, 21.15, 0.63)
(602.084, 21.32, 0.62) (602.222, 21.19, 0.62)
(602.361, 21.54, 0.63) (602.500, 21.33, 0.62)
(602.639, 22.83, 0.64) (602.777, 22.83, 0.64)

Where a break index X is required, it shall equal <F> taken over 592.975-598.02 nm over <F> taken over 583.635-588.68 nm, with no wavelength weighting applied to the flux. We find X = 1.0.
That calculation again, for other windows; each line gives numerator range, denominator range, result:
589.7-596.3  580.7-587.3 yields 0.93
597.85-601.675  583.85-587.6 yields 1.04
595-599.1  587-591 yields 1.35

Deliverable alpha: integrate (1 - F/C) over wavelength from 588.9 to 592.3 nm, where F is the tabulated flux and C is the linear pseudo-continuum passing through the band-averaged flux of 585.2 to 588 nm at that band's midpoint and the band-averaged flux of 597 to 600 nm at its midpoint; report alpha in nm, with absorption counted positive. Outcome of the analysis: 0.83 nm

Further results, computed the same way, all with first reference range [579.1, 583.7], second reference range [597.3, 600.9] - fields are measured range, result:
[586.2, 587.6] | 0.07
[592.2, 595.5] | 0.13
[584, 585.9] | 0.05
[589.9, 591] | 0.22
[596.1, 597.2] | 0.00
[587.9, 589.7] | 0.71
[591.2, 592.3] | 0.08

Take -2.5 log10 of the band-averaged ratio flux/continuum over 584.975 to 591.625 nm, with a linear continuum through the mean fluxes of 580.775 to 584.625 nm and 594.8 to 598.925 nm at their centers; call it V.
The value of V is 0.22 mag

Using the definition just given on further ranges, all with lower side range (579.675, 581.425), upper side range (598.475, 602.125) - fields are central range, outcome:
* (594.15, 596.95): 0.03 mag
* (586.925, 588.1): 0.06 mag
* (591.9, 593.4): 0.06 mag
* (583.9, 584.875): 0.03 mag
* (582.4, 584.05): 0.01 mag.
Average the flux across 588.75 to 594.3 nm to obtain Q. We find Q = 17.5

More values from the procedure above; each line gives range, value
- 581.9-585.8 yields 21.8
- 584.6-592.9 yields 18.4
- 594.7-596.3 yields 21.1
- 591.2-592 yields 20.2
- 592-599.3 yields 21.2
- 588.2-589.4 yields 12.8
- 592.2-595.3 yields 21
